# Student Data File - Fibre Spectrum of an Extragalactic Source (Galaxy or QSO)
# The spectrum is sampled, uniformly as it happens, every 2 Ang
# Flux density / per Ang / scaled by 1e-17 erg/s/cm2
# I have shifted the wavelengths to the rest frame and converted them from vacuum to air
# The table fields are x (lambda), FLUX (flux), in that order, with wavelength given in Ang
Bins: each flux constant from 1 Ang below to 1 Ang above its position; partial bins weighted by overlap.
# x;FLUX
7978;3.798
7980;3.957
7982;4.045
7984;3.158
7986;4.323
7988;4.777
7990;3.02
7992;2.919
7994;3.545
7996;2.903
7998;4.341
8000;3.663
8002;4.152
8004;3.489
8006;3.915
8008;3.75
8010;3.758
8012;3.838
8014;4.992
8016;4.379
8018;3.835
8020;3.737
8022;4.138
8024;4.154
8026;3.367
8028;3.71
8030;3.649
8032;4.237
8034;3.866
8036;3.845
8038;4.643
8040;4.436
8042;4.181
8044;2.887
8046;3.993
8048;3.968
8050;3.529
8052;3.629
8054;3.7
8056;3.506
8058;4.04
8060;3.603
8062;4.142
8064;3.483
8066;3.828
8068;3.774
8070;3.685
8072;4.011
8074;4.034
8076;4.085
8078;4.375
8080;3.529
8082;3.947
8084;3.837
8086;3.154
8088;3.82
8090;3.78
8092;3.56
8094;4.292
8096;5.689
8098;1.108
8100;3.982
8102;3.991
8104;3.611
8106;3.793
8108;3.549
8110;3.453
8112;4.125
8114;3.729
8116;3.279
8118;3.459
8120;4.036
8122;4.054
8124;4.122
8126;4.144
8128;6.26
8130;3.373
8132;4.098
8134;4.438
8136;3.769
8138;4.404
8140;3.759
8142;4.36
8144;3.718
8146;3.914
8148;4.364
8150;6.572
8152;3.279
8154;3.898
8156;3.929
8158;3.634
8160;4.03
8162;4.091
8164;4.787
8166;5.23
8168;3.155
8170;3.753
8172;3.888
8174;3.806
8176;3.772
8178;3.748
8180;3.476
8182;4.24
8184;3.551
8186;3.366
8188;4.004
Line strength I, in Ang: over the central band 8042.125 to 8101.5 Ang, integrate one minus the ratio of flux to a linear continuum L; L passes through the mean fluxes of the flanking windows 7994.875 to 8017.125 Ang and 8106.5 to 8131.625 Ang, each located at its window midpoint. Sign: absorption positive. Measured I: 2.73 Ang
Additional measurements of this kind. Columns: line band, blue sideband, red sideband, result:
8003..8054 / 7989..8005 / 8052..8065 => -4.1 Ang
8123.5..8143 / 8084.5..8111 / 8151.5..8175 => -2.2 Ang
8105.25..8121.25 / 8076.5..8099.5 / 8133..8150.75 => 1.4 Ang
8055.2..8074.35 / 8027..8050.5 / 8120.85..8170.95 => 0.9 Ang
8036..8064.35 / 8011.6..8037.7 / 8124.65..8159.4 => 1.4 Ang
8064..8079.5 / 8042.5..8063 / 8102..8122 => -0.9 Ang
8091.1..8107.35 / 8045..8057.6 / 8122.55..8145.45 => 1.1 Ang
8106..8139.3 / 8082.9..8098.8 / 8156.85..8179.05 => -1.7 Ang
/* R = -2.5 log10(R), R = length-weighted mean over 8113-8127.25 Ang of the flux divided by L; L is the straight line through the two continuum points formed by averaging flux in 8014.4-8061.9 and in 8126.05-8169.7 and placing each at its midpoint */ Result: 0.07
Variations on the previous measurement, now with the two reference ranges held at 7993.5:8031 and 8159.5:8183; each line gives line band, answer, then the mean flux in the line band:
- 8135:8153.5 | -0.07 mag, 4.23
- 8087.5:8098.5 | 0.03 mag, 3.82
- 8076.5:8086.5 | 0.03 mag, 3.81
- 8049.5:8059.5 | 0.06 mag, 3.68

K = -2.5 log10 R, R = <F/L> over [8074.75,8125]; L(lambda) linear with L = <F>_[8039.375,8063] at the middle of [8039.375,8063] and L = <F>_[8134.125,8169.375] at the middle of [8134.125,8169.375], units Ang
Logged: 0.06 mag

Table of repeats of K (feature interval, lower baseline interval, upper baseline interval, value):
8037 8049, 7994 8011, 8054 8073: -0.07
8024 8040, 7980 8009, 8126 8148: -0.03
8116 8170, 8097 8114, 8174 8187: -0.16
